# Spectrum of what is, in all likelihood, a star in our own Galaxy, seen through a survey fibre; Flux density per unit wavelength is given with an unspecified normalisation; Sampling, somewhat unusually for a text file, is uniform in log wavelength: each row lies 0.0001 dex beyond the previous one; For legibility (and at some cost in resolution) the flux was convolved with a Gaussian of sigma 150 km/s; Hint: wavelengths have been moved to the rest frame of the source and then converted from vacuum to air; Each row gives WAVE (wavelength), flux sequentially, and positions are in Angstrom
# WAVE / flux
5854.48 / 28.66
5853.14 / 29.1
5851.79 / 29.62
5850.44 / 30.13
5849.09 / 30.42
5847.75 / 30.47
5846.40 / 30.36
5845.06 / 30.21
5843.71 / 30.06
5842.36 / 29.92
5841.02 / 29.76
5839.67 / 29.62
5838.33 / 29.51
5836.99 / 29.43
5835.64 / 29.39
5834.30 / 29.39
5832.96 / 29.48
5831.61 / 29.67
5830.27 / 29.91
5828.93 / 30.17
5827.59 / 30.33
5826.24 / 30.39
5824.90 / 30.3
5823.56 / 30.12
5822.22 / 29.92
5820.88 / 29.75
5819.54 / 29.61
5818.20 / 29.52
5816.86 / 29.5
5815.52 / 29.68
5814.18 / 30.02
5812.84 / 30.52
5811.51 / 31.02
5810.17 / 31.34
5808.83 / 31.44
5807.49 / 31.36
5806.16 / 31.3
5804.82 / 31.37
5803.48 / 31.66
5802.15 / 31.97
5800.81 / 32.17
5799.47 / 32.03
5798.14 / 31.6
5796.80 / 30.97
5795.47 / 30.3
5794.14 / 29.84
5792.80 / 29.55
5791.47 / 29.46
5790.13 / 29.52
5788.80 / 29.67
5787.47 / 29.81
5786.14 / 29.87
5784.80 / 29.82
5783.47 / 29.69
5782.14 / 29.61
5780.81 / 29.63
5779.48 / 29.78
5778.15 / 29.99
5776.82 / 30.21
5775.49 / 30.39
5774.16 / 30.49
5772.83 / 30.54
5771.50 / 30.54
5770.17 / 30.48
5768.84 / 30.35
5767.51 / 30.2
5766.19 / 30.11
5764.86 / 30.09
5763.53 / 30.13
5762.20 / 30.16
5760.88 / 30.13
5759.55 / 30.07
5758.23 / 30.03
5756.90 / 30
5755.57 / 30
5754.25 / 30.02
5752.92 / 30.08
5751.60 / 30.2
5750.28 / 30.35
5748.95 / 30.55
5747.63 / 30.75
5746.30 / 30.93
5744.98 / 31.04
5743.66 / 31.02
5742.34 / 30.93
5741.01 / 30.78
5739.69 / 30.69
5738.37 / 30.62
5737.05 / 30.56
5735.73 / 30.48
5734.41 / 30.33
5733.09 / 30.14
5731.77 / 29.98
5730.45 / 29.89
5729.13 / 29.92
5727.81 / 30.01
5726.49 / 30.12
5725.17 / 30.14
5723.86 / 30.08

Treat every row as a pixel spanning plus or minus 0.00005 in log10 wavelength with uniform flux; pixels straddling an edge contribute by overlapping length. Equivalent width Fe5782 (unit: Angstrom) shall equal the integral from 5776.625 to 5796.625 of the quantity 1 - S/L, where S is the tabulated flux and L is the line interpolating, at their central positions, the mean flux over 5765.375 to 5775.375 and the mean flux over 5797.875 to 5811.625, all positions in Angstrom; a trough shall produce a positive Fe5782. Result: 0.7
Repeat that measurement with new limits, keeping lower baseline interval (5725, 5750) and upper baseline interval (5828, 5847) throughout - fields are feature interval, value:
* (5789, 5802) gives -0.24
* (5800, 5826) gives -0.61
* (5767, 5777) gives -0.06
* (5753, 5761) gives 0.08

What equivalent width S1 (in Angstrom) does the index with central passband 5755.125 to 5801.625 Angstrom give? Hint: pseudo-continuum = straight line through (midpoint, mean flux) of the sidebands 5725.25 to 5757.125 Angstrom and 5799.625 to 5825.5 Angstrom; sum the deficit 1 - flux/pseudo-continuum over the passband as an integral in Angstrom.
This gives 0.5 Angstrom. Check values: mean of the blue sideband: 30.4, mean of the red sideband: 30.7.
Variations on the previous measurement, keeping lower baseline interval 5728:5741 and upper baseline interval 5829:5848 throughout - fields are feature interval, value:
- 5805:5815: -0.4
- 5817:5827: 0.0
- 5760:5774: -0.1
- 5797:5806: -0.5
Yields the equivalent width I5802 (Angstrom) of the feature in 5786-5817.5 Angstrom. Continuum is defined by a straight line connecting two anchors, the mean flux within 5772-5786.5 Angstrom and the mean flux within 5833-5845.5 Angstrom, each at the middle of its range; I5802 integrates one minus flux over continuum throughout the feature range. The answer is -0.84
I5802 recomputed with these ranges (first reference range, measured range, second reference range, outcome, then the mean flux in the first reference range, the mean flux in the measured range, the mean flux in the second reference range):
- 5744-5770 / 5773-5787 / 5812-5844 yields 0.08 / 30.3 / 30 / 29.8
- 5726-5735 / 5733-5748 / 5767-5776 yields -0.29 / 30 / 30.7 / 30.4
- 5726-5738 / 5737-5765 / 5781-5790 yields -0.37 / 30.2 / 30.4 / 29.7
